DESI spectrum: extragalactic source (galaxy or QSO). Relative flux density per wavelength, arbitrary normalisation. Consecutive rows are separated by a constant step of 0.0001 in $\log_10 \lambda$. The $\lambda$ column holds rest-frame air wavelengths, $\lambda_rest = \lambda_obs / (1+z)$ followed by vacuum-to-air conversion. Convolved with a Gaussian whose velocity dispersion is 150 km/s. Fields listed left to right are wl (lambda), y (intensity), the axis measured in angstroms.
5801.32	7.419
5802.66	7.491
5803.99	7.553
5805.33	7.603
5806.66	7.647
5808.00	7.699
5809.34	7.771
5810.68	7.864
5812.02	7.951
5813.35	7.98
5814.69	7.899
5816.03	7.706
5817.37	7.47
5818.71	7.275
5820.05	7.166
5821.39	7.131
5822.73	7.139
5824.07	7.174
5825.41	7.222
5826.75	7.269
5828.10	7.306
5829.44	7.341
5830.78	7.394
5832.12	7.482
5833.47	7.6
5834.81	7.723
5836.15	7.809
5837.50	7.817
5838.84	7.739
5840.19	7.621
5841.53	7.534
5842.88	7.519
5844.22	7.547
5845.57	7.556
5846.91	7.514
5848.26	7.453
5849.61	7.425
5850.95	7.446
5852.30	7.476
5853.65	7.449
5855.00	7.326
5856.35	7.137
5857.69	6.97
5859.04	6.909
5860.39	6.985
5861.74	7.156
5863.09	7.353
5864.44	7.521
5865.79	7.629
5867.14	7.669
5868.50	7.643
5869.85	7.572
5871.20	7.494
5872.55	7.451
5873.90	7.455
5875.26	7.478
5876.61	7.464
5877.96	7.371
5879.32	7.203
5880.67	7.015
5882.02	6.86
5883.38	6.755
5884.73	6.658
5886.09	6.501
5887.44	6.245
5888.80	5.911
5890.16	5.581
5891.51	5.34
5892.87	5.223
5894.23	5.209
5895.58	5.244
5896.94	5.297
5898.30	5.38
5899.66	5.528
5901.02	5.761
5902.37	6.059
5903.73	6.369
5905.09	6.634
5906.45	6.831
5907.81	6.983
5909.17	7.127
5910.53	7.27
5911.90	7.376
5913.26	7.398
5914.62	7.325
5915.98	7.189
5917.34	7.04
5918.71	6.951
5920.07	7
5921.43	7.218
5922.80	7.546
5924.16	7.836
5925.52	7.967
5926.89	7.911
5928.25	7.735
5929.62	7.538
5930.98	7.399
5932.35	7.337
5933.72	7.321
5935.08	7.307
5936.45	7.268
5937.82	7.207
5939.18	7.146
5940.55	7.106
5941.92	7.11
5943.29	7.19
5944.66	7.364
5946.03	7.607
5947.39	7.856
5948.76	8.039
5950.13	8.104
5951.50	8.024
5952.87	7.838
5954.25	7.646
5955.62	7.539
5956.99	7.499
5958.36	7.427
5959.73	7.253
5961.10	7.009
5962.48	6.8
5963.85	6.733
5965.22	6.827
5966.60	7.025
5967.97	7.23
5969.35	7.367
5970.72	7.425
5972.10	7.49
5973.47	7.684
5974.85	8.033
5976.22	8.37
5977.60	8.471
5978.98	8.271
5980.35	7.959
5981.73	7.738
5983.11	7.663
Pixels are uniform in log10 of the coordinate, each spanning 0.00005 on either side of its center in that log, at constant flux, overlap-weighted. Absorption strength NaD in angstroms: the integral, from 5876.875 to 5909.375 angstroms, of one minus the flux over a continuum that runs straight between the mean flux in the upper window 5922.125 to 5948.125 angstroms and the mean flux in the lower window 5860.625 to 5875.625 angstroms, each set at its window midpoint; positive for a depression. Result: 5.47 angstroms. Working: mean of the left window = 7.47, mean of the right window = 7.46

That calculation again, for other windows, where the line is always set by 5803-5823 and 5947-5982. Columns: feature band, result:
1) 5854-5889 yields 2.0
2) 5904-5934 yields 1.2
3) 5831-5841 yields -0.1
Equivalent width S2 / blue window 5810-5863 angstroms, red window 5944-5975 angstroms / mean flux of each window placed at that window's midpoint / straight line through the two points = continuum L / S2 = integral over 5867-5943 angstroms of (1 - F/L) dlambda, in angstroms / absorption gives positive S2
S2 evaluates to 5.80 angstroms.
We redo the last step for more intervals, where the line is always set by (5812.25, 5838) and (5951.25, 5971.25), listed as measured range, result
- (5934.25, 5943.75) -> 0.2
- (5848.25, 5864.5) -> 0.4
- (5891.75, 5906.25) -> 3.3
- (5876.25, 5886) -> 0.5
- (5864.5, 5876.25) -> -0.2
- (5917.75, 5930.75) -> -0.3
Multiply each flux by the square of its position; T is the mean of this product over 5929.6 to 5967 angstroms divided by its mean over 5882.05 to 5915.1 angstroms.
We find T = 1.20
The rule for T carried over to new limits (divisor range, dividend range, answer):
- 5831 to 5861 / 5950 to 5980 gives 1.05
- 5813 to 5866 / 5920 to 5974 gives 1.04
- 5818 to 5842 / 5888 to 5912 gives 0.83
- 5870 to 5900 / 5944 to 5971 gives 1.19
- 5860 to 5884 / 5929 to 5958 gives 1.05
